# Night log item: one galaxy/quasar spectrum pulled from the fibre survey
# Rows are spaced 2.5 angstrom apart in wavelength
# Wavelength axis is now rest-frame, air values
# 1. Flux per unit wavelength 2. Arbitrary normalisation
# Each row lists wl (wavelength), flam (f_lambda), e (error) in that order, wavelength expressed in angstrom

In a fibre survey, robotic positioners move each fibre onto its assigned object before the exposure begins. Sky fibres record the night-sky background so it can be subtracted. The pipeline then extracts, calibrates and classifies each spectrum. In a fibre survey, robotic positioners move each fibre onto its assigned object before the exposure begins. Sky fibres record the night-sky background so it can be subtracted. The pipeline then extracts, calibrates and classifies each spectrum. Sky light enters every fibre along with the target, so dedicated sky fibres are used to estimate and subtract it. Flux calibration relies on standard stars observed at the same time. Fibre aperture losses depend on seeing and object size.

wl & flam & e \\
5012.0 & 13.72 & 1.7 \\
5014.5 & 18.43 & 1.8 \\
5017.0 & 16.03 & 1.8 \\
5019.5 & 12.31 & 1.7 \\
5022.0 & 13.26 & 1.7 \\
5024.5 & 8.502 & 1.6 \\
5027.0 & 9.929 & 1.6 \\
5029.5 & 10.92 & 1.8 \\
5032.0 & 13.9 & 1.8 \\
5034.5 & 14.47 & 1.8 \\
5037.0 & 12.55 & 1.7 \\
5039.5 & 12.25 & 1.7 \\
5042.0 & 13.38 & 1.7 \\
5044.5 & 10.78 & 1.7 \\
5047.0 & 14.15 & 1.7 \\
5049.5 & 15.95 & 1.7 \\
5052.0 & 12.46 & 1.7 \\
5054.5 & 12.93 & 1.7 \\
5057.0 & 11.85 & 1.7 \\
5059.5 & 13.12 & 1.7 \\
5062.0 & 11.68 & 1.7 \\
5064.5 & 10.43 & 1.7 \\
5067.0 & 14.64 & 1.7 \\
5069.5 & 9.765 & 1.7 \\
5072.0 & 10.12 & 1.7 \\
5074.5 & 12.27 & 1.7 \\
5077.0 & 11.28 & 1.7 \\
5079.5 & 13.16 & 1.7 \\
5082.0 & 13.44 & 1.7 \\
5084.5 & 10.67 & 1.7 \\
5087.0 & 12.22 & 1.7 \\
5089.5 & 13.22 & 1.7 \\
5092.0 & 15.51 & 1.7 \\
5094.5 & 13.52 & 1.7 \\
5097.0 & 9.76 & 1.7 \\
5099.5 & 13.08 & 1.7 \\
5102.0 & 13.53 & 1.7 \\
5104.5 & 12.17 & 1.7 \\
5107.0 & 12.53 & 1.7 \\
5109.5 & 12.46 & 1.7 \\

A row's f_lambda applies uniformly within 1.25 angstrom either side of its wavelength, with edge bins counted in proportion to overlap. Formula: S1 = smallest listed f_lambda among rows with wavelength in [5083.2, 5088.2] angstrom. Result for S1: 10.67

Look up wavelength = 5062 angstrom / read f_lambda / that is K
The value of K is 11.68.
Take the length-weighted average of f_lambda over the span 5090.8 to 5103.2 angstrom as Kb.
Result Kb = 13.1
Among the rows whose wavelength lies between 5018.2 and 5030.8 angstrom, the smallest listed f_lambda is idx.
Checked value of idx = 8.502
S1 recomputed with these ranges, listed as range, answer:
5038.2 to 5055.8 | 10.78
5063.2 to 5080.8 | 9.765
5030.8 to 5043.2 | 12.25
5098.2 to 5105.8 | 12.17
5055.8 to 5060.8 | 11.85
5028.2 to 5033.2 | 10.92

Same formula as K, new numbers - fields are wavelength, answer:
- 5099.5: 13.08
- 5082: 13.44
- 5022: 13.26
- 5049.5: 15.95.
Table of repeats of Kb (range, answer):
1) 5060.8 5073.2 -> 11.3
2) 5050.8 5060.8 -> 12.6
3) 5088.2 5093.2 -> 14.3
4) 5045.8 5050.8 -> 15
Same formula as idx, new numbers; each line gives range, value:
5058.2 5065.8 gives 10.43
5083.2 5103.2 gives 9.76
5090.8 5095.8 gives 13.52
